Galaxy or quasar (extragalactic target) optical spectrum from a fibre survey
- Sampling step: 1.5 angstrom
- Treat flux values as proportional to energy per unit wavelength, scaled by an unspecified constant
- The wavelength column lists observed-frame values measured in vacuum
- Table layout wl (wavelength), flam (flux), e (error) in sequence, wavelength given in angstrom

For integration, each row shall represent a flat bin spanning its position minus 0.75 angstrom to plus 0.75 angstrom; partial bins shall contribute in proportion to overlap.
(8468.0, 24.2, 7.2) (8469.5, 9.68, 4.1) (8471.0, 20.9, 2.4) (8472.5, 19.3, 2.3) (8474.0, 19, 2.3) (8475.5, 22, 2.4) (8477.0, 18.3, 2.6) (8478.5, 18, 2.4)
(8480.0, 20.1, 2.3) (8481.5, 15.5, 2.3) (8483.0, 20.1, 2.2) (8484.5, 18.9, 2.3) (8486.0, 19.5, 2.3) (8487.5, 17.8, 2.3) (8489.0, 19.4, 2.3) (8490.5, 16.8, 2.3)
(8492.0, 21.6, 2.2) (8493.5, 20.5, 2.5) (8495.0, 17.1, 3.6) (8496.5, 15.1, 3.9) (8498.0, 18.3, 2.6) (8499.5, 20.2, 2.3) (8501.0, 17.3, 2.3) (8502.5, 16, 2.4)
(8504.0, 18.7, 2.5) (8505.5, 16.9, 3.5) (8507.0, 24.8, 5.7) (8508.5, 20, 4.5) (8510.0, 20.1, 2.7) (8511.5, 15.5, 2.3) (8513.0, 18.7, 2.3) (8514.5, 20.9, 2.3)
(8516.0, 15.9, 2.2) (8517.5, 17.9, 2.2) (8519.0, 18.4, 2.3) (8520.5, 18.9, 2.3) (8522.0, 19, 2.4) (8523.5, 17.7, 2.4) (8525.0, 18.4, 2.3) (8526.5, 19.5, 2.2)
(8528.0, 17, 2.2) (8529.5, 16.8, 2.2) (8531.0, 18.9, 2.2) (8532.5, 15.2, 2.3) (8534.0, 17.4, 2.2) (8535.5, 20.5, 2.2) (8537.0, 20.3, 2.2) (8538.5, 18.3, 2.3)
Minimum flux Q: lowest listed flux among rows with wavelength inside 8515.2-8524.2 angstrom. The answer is 15.9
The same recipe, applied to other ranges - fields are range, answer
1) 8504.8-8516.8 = 15.5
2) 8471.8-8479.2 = 18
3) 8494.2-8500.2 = 15.1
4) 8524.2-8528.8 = 17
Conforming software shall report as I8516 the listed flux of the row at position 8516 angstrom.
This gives 15.9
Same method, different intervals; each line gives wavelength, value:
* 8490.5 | 16.8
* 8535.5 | 20.5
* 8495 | 17.1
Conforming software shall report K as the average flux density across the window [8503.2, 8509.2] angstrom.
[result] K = 20.1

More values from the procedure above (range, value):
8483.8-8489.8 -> 18.9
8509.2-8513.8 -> 18.2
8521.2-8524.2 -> 18.4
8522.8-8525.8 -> 18.1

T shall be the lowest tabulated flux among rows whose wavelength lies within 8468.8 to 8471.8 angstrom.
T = 9.68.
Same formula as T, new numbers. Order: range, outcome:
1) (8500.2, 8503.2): 16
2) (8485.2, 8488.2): 17.8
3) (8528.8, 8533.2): 15.2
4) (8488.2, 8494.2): 16.8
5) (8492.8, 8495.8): 17.1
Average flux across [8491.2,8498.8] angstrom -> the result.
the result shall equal 18.5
